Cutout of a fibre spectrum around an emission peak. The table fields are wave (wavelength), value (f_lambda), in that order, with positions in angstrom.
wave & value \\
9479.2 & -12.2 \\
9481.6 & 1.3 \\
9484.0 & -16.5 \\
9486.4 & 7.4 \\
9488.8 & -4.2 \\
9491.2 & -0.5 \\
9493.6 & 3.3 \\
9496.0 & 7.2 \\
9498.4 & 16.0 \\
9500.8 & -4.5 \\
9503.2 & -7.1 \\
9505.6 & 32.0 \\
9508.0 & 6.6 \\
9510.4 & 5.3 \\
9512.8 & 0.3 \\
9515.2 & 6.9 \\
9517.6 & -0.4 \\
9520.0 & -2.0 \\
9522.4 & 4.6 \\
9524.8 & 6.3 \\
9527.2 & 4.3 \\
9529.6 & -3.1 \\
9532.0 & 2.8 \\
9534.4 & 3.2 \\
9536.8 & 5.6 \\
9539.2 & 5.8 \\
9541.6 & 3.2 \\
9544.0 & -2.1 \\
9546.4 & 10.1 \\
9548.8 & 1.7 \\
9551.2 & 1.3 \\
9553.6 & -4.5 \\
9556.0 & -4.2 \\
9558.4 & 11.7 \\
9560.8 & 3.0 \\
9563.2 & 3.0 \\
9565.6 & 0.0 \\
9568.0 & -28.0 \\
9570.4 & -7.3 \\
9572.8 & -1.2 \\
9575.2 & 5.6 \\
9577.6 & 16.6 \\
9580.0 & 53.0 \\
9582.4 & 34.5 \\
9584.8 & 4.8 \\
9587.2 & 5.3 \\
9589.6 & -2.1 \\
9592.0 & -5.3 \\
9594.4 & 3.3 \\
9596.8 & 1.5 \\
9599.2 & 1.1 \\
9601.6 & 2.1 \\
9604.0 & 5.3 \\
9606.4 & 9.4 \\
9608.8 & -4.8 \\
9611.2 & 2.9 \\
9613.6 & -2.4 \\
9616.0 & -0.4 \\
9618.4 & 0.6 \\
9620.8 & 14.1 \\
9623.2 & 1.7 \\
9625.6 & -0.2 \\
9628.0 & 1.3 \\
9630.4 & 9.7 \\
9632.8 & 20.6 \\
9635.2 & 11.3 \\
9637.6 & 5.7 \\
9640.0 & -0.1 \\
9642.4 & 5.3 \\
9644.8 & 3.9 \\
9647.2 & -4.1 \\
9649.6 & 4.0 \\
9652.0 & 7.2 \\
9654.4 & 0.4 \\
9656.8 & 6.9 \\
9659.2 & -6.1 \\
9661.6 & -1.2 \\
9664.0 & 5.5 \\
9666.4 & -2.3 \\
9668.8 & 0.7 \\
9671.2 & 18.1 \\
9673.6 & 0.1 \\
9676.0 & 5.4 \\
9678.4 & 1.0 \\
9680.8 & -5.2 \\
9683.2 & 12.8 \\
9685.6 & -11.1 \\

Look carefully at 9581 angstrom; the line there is H-beta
